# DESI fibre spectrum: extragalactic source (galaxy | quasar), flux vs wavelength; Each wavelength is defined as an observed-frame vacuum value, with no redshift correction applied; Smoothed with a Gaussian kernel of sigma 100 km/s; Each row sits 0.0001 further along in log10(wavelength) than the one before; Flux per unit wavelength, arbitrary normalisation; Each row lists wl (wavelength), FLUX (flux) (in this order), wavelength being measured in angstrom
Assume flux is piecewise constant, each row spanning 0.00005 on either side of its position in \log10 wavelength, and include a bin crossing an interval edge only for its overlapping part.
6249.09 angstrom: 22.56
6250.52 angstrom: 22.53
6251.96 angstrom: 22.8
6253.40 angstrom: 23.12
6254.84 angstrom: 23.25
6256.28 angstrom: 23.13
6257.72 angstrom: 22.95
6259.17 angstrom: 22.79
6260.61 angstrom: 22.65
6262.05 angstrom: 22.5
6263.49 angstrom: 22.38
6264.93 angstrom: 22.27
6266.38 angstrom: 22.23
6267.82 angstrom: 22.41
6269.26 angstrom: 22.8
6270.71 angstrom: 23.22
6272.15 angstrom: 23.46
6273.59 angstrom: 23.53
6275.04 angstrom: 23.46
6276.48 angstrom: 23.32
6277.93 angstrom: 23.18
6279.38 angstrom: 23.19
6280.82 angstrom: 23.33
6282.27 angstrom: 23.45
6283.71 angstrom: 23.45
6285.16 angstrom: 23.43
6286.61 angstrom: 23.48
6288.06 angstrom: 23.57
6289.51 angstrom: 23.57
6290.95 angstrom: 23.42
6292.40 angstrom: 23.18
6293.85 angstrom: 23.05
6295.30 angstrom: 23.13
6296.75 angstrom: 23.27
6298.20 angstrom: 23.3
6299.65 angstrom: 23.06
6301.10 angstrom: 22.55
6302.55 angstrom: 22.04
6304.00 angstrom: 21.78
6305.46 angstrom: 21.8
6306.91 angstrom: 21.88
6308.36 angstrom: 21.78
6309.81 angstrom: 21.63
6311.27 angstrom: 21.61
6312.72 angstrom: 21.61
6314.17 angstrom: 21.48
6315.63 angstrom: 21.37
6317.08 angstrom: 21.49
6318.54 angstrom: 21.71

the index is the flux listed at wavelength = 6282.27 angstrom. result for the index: 23.45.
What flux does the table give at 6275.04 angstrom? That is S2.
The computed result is 23.46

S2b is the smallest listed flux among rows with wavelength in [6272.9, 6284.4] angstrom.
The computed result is 23.18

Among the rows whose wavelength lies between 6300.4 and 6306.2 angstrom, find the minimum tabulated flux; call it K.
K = 21.78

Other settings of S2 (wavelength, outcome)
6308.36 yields 21.78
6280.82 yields 23.33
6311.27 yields 21.61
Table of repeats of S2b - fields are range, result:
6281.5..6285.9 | 23.43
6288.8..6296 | 23.05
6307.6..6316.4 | 21.37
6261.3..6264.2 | 22.38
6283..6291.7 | 23.42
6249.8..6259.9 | 22.53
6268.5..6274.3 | 22.8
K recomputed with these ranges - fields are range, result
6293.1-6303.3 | 22.04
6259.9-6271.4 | 22.23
